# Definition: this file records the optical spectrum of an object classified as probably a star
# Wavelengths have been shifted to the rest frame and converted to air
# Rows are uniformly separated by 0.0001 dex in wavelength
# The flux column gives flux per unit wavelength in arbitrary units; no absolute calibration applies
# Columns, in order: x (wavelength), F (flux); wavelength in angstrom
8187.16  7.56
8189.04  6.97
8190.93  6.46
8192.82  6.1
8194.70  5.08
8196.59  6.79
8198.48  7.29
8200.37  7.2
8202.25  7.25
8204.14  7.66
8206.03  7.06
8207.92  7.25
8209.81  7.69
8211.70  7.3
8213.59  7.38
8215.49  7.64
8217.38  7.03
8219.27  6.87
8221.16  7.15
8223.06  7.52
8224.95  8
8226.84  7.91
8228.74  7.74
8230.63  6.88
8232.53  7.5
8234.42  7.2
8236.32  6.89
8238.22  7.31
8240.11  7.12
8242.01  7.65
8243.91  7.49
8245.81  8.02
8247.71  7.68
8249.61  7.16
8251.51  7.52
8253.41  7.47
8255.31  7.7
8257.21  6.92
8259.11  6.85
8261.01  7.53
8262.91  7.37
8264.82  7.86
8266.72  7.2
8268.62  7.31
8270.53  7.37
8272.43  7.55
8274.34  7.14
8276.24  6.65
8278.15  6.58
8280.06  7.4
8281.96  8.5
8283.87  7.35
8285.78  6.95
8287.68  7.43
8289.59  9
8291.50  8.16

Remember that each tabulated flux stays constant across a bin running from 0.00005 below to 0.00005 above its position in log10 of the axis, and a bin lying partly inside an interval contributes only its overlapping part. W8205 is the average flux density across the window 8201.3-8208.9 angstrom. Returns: 7.31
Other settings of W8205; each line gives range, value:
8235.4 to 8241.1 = 7.11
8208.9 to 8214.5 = 7.46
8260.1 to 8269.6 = 7.45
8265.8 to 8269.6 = 7.25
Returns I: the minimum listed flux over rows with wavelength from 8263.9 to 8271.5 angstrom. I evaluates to 7.2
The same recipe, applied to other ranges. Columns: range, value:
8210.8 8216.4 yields 7.3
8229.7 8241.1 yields 6.88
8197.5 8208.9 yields 7.06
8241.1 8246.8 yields 7.49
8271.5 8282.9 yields 6.58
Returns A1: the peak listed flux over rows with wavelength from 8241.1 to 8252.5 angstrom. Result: 8.02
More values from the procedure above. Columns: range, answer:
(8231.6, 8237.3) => 7.5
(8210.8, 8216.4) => 7.64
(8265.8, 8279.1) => 7.55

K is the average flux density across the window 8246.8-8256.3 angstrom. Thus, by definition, 7.5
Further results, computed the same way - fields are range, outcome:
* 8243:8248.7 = 7.72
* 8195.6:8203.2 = 7.12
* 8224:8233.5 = 7.61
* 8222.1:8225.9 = 7.76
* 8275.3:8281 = 6.87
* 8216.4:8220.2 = 6.96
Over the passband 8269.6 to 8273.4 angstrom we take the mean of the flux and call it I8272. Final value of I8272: 7.46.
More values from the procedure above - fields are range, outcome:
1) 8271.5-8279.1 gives 6.98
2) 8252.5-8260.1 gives 7.24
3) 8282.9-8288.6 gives 7.25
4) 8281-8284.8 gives 7.93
